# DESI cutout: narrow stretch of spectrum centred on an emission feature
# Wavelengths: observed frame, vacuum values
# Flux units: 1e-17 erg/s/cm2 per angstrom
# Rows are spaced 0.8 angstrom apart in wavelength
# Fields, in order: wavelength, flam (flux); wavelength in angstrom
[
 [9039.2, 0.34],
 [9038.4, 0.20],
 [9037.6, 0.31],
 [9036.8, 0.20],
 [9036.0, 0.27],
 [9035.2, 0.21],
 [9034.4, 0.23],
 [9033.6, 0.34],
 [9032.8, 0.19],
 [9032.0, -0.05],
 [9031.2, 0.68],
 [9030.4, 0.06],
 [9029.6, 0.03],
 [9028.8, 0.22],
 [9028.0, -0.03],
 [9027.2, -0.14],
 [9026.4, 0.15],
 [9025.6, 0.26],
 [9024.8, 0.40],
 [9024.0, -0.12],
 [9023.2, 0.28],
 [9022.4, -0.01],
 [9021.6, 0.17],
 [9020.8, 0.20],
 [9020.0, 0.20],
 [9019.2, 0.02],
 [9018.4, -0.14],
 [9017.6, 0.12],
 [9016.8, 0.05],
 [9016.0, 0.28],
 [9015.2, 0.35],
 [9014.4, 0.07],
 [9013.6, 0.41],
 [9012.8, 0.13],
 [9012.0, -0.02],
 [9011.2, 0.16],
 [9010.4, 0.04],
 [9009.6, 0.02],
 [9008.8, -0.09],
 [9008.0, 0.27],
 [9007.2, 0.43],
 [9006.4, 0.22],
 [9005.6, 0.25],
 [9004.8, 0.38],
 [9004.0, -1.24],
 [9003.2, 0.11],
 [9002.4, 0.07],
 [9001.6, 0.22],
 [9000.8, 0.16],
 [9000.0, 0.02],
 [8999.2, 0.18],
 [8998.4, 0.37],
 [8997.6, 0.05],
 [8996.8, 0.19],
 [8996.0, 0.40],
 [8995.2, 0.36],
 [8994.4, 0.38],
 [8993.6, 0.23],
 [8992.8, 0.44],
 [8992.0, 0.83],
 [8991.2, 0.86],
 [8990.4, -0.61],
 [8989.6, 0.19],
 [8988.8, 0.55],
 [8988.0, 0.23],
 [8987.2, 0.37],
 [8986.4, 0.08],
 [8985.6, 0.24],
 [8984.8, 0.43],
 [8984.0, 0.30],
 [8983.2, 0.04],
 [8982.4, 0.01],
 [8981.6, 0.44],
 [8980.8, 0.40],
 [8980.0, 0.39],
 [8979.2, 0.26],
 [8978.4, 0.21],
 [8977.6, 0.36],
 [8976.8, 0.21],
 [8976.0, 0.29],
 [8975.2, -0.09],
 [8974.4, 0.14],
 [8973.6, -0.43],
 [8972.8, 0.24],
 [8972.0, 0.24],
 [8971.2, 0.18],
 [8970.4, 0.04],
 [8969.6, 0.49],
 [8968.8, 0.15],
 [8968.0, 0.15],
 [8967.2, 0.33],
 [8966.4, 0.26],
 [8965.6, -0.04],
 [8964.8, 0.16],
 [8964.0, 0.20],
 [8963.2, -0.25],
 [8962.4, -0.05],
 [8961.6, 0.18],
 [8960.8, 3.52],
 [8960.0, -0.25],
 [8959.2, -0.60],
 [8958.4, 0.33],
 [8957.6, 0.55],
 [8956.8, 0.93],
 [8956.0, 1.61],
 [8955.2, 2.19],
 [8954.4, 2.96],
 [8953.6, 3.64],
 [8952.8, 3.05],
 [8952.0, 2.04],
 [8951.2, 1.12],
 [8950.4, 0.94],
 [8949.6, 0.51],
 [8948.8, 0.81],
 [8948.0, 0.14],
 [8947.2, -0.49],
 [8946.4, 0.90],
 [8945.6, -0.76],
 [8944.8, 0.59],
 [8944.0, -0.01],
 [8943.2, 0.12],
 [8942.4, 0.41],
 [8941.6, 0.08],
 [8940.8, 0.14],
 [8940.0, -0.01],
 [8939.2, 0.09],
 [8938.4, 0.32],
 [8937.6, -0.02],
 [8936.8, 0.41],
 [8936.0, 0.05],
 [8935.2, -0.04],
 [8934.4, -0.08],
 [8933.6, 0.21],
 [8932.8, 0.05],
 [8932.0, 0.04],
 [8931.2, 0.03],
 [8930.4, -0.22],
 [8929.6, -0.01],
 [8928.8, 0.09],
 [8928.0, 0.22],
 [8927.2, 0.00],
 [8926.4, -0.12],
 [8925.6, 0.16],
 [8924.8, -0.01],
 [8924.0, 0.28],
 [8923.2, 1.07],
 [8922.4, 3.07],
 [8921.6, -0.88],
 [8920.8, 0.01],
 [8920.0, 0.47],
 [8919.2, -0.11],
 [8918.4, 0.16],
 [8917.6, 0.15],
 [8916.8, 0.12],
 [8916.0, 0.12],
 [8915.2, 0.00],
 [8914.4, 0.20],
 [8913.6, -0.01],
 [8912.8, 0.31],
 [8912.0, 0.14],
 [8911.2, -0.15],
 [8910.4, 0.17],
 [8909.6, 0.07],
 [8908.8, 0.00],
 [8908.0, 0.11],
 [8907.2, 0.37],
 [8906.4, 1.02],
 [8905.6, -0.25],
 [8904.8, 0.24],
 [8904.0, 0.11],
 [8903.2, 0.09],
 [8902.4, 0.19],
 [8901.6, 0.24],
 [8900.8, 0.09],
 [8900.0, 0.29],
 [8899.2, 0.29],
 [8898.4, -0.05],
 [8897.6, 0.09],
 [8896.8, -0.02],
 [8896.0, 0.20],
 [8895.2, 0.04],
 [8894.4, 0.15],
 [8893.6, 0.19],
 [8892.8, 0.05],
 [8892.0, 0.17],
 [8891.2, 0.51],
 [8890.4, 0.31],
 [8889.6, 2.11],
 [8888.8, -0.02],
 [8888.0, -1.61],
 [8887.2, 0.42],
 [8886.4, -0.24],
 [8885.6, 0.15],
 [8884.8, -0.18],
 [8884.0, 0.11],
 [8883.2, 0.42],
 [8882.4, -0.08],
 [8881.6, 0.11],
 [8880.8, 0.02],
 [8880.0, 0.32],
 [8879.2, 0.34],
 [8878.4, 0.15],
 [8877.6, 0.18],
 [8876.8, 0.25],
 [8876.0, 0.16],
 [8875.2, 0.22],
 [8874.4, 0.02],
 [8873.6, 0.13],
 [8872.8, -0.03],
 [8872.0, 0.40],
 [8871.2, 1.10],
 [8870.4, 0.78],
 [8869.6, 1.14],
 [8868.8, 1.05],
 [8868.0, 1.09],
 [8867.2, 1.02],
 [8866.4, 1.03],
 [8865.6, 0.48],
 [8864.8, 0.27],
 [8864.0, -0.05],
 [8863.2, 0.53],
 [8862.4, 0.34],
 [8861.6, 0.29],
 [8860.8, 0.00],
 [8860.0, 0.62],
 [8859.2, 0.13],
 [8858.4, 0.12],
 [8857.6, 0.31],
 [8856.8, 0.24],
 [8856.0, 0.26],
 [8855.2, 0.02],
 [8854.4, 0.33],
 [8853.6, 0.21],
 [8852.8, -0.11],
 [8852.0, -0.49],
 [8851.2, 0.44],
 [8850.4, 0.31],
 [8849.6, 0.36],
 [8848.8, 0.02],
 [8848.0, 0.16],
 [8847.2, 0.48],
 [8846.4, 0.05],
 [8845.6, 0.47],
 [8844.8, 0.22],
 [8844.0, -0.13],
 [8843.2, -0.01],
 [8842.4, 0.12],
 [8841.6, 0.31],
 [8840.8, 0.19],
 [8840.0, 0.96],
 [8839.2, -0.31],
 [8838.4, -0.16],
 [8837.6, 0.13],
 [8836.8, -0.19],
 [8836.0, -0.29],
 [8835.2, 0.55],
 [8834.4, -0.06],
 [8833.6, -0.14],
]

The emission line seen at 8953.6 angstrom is [O III]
